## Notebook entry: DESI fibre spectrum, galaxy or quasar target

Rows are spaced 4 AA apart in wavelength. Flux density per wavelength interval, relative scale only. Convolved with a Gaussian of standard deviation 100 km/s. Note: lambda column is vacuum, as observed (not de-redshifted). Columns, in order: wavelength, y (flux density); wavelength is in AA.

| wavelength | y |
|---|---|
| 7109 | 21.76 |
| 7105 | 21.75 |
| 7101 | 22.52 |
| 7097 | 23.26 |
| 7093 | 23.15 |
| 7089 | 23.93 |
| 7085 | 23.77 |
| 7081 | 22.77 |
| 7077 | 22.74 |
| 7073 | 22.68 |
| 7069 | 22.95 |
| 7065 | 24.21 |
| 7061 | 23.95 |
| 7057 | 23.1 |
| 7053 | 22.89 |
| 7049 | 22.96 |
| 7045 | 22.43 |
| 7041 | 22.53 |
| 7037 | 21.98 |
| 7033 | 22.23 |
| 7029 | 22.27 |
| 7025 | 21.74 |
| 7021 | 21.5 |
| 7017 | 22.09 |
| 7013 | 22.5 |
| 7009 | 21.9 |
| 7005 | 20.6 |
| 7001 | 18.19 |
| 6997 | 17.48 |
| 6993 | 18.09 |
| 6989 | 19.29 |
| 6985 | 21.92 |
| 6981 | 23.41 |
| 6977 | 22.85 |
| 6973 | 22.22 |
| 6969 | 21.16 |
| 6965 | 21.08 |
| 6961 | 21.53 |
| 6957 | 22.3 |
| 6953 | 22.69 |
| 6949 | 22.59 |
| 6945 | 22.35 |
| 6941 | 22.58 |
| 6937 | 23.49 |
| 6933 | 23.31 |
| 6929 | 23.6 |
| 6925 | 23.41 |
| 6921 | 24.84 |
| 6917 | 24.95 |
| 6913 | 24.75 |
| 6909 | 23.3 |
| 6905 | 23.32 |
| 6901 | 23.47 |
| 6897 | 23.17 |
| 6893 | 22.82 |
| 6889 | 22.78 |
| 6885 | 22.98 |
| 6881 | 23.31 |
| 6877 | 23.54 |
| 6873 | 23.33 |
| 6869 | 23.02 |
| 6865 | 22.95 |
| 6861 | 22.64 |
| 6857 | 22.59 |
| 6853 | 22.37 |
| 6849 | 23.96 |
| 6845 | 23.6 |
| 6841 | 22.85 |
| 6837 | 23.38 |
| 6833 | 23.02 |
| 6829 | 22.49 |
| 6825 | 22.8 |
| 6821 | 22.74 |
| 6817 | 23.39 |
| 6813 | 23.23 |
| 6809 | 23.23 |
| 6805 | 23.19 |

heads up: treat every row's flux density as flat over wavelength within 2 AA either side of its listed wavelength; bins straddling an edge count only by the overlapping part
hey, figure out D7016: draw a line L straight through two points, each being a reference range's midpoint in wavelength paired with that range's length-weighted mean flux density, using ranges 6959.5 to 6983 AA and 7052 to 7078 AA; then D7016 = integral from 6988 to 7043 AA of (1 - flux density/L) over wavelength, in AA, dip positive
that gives 4.17 AA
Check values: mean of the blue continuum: 22.1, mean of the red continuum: 23.2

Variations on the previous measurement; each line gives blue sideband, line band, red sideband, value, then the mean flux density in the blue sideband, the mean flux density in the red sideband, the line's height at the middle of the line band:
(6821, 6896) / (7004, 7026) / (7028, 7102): 1.2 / 23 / 23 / 23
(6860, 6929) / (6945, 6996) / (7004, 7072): 3.1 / 23.5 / 22.5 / 22.9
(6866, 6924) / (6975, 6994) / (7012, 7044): 1.1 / 23.5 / 22.1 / 22.6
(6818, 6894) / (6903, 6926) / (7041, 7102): -1.1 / 23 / 23.1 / 23.1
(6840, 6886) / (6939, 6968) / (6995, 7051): 0.1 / 23.1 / 21.5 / 22.2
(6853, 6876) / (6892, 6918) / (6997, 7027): -1.5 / 22.9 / 21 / 22.4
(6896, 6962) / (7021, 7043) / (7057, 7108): 1.0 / 23.3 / 23.1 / 23.2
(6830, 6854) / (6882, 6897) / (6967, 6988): -0.1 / 23.2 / 22.2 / 22.8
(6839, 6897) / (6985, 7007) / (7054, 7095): 4.0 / 23.1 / 23.3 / 23.2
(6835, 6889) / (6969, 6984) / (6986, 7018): -1.4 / 23.1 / 20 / 20.6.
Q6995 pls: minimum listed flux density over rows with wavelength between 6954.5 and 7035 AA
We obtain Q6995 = 17.48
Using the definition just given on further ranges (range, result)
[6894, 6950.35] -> 22.35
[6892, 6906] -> 22.82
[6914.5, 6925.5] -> 23.41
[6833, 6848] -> 22.85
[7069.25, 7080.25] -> 22.68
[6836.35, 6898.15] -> 22.37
